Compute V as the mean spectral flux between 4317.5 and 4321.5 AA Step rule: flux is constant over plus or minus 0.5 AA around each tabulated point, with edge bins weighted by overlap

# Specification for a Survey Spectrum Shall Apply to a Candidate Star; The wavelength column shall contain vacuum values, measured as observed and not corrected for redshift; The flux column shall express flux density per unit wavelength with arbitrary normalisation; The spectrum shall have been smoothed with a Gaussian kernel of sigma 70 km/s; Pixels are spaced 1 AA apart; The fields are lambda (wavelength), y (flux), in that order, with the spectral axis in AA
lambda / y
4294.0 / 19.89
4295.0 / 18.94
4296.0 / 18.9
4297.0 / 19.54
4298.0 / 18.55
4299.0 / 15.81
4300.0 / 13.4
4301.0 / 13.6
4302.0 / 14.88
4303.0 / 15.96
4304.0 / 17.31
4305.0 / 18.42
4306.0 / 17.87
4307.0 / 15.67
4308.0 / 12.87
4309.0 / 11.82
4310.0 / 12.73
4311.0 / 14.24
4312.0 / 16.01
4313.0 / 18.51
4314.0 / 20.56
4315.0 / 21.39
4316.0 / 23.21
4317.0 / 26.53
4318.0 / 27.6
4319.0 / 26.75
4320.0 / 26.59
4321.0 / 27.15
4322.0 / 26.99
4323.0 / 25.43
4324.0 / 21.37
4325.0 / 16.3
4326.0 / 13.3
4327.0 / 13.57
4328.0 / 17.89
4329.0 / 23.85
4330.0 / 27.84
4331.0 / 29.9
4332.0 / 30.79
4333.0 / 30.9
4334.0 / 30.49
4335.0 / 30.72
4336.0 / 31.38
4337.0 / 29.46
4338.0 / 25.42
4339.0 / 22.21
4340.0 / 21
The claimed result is 27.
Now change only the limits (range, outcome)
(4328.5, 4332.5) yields 28.1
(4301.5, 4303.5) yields 15.4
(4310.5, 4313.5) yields 16.3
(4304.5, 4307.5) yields 17.3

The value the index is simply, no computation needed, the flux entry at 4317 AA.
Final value 26.53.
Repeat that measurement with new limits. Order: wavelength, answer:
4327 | 13.57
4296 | 18.9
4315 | 21.39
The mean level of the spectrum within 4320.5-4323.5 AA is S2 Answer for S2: 26.5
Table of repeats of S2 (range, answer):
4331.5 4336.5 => 30.9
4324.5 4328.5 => 15.3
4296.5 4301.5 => 16.2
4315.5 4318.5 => 25.8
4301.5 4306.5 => 16.9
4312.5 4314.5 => 19.5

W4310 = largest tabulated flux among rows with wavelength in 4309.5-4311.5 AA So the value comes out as 14.24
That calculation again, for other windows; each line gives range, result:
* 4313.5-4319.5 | 27.6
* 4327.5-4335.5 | 30.9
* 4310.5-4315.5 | 21.39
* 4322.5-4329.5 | 25.43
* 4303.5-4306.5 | 18.42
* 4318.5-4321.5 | 27.15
